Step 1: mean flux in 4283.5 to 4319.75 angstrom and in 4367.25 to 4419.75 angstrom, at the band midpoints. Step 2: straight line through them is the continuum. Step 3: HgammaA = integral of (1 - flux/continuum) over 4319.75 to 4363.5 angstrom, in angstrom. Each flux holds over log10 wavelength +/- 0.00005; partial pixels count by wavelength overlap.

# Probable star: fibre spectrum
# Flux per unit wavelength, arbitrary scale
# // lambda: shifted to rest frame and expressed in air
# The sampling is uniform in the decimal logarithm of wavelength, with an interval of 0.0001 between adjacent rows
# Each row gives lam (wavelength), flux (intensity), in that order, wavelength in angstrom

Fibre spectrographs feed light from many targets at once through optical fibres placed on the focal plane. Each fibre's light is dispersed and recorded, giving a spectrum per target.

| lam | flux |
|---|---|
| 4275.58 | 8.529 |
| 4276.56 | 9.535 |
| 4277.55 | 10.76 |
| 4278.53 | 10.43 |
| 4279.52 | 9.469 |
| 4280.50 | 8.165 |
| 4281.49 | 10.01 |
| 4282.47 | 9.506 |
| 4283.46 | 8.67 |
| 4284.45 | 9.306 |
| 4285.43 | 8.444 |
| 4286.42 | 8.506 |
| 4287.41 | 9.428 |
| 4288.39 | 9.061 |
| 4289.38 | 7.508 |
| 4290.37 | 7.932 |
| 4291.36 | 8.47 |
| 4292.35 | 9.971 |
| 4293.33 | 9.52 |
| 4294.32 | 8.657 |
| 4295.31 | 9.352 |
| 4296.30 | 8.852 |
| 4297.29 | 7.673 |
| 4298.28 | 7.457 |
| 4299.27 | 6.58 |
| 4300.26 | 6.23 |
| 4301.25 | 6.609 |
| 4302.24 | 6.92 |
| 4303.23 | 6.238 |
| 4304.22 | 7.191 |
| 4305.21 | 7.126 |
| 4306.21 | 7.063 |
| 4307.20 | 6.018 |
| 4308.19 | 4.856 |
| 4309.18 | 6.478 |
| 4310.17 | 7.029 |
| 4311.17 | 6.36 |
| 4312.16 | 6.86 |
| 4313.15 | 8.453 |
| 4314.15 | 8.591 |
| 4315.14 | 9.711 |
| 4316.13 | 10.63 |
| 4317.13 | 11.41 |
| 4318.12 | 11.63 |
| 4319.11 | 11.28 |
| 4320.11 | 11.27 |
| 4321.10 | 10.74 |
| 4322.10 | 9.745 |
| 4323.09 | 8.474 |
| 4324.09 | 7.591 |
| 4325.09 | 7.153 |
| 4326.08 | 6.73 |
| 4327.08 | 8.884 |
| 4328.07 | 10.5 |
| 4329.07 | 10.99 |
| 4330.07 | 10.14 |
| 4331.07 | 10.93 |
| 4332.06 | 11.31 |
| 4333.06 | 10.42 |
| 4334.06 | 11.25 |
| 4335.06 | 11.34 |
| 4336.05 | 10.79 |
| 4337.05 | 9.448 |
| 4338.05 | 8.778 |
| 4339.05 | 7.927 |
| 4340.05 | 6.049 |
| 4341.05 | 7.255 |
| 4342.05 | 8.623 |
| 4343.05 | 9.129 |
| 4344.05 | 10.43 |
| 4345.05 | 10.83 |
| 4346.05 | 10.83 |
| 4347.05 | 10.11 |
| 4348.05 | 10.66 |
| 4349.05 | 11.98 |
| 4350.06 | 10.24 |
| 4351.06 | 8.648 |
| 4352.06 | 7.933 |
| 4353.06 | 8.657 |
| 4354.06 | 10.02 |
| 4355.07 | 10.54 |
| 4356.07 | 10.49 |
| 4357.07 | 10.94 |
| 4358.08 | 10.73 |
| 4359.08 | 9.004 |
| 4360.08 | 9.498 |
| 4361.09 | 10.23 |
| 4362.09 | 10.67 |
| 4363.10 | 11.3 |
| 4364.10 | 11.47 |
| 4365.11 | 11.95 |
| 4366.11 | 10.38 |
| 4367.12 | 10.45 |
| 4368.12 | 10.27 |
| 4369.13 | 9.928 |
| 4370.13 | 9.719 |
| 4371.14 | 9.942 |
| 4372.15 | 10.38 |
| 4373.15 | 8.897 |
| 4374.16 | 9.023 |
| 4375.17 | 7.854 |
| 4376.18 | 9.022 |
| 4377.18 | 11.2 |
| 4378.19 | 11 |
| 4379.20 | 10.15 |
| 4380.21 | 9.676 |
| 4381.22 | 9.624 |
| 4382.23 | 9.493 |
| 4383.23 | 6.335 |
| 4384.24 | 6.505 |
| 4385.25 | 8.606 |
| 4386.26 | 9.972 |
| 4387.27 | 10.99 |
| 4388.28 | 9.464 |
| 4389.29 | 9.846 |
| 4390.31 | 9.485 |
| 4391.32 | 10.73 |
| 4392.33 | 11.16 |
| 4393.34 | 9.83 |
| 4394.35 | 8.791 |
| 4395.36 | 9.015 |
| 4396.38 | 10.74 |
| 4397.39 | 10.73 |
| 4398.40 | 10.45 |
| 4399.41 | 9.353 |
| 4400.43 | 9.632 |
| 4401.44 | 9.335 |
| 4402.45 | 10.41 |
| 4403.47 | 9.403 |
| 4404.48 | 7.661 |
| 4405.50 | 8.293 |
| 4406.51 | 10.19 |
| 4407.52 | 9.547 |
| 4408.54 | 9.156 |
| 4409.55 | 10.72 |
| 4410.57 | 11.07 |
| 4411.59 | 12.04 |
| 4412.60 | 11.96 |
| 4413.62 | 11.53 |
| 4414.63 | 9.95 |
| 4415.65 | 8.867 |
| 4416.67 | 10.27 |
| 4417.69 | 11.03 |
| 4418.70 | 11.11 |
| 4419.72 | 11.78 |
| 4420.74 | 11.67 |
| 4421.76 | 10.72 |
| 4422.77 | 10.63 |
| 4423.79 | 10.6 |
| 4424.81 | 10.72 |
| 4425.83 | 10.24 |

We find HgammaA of -4.2 angstrom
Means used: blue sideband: 8.17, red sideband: 9.84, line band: 9.75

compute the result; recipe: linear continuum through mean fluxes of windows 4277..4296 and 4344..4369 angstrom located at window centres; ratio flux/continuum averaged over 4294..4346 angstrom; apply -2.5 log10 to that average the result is 0.12 mag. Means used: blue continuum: 9.11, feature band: 8.71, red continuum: 10.3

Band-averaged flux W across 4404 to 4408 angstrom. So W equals 8.94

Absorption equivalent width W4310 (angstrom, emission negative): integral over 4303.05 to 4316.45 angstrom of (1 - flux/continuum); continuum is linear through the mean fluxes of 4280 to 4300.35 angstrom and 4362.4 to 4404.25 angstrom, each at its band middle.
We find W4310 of 2.3 angstrom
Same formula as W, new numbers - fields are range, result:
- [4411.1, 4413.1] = 12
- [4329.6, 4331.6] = 10.6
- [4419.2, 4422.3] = 11.4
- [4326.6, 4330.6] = 10.1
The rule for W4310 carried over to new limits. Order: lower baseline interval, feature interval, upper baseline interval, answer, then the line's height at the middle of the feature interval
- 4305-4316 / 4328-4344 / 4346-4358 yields -1.3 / 8.99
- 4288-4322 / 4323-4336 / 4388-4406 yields -1.7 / 8.63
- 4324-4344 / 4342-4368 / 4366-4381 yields -1.8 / 9.6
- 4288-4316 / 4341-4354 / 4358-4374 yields -0.3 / 9.5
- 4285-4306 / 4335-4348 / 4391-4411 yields -0.8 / 8.77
